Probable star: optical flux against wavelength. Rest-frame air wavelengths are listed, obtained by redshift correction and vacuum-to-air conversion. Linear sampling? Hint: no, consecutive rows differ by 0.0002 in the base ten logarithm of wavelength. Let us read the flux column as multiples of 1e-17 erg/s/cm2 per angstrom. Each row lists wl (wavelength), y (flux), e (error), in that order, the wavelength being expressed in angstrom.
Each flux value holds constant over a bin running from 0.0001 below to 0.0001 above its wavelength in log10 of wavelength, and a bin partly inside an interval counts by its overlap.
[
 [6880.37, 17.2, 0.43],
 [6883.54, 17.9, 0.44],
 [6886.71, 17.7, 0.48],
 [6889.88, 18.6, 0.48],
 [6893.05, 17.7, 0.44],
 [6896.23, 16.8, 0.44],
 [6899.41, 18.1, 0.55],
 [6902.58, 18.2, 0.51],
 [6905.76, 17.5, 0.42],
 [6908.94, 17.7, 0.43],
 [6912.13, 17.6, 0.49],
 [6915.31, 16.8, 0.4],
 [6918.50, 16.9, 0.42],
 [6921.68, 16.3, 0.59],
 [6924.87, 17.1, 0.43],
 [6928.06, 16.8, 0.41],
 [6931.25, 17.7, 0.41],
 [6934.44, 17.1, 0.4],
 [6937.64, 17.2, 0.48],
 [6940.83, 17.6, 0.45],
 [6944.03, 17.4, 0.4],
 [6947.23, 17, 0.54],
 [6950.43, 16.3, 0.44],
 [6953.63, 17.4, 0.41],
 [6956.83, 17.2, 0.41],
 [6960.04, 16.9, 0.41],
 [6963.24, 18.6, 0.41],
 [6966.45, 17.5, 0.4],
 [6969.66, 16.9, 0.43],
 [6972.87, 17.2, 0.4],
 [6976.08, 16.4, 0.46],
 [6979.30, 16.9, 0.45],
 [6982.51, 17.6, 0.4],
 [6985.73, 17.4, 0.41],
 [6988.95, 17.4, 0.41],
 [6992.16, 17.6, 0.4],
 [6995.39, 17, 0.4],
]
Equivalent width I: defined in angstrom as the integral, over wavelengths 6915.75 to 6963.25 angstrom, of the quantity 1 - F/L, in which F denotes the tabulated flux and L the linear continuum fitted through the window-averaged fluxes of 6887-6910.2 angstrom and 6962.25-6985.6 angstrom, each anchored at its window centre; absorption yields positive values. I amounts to 1.1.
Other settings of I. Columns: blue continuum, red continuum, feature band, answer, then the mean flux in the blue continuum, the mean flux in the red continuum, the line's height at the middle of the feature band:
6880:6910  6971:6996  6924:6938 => 0.3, 17.8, 17.2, 17.5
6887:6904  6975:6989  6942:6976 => 0.2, 17.9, 17.1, 17.3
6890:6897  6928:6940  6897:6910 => -0.2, 17.6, 17.3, 17.5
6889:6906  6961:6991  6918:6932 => 0.6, 17.8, 17.3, 17.6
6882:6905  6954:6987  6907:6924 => 0.6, 17.8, 17.3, 17.7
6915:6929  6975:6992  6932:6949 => -0.4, 16.8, 17.2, 16.9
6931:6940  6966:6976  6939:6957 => 0.1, 17.3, 17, 17.2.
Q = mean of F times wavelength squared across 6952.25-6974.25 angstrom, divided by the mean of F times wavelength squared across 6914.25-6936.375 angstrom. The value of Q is 1.0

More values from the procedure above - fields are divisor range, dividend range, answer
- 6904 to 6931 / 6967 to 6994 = 1.02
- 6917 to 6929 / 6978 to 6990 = 1.05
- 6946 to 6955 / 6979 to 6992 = 1.04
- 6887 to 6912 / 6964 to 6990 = 0.99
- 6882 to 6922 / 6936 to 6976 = 1.00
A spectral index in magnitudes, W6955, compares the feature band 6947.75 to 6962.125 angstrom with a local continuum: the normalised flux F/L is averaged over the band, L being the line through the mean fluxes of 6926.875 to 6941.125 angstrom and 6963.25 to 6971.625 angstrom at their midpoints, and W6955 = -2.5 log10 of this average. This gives 0.024 mag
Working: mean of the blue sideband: 17.3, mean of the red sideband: 17.5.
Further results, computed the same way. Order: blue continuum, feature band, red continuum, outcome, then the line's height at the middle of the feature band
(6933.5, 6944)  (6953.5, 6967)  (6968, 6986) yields -0.02 mag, 17.2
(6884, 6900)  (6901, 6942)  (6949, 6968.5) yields 0.02 mag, 17.6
